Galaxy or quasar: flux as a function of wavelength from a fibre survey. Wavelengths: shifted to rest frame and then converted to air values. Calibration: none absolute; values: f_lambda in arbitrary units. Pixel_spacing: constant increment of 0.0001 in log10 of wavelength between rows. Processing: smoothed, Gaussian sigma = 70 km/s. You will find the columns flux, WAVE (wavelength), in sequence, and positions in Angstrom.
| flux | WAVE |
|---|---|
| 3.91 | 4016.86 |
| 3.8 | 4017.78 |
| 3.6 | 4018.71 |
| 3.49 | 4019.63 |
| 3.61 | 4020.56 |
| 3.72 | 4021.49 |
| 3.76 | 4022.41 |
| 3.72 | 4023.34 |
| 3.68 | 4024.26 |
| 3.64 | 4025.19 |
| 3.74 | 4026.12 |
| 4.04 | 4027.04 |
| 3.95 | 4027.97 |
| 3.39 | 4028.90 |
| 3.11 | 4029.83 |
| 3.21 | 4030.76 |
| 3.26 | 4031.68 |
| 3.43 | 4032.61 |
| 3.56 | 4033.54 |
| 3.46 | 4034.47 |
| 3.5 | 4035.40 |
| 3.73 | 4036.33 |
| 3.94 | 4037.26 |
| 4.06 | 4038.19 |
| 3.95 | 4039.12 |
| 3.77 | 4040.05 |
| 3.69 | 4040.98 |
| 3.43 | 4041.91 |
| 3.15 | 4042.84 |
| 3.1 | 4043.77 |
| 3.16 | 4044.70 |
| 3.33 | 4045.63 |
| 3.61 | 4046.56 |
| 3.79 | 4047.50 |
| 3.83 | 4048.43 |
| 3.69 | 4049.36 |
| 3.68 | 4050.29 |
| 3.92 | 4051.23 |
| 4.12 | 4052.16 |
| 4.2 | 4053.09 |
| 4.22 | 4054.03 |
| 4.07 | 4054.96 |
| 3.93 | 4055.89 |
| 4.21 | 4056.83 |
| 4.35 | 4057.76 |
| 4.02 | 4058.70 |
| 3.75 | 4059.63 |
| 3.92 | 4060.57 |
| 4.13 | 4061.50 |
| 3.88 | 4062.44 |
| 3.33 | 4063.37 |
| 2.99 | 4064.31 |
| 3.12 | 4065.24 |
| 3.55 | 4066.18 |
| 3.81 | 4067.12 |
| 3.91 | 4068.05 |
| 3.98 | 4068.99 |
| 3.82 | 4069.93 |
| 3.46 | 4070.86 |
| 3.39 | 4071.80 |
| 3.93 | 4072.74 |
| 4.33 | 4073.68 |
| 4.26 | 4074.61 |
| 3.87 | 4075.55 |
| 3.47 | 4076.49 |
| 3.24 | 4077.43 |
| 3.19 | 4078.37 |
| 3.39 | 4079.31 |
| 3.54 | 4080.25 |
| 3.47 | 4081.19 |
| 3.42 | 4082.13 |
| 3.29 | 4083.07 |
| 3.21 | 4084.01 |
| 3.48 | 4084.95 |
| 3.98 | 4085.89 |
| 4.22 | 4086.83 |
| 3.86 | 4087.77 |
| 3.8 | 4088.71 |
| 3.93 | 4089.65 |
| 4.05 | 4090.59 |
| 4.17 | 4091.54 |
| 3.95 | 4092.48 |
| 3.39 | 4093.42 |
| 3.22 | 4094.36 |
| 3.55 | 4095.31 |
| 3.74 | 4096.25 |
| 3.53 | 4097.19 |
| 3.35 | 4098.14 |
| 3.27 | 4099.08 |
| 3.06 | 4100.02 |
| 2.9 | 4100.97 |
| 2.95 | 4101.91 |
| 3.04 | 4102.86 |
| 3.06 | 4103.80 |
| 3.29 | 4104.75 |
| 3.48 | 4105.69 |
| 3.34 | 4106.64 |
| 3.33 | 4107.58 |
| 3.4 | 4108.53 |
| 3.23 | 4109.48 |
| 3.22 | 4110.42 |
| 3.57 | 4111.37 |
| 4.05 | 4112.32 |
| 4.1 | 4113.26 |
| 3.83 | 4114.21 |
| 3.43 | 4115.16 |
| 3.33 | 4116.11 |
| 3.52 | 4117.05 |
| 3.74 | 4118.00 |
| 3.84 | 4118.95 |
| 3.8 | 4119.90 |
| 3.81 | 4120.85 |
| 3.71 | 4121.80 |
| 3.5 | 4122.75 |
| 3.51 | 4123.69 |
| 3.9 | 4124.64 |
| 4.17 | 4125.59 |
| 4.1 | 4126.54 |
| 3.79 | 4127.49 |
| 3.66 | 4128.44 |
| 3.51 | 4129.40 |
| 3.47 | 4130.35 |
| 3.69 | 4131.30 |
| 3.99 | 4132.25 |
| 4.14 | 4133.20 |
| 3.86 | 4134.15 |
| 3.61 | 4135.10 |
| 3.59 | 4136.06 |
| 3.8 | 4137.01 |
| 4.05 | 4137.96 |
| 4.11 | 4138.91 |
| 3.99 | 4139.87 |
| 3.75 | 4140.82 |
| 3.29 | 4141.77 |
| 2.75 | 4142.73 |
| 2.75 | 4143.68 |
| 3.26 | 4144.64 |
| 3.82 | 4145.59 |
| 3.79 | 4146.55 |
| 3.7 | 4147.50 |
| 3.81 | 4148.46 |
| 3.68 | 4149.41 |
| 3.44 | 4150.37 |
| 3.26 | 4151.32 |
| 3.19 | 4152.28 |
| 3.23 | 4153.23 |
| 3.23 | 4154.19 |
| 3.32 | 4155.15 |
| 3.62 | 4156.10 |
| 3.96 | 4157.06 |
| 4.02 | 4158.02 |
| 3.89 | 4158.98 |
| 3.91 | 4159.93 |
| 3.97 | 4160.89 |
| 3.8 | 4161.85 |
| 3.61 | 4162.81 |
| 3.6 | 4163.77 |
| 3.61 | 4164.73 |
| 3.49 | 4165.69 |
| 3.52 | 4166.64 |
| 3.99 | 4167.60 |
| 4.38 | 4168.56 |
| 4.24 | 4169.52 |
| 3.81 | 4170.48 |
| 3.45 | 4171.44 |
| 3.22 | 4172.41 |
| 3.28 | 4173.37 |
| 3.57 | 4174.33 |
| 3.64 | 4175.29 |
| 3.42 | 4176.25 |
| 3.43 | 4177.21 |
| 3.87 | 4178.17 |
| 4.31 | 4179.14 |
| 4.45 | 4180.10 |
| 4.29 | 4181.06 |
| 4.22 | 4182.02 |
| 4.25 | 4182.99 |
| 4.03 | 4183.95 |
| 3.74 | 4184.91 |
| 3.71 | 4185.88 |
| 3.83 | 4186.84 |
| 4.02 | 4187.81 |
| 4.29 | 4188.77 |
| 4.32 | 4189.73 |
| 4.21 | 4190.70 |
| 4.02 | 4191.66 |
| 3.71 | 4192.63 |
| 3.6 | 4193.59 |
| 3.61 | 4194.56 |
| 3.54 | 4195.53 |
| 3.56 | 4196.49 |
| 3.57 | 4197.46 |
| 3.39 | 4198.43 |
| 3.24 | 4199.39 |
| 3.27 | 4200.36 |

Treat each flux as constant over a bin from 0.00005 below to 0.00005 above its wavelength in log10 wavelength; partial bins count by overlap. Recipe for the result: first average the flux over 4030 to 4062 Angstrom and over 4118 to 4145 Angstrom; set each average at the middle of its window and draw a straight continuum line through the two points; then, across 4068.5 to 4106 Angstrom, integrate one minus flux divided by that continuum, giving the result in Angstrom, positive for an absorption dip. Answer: 1.54 Angstrom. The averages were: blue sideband 3.73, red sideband 3.69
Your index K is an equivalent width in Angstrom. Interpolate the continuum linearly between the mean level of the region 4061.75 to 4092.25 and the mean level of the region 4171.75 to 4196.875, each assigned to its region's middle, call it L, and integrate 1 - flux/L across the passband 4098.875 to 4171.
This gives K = 3.0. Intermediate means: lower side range 3.67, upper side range 3.85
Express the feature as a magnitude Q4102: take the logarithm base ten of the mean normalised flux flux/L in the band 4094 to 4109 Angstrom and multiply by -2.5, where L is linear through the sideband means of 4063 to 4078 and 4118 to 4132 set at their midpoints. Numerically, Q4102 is 0.13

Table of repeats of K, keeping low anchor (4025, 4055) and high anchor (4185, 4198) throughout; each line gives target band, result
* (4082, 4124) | 2.1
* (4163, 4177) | 0.6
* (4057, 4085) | 0.2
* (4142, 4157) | 1.5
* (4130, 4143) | 0.1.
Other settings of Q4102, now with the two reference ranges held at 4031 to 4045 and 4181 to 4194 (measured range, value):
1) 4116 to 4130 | 0.02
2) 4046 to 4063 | -0.10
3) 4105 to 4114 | 0.07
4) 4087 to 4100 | 0.01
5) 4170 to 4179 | 0.12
